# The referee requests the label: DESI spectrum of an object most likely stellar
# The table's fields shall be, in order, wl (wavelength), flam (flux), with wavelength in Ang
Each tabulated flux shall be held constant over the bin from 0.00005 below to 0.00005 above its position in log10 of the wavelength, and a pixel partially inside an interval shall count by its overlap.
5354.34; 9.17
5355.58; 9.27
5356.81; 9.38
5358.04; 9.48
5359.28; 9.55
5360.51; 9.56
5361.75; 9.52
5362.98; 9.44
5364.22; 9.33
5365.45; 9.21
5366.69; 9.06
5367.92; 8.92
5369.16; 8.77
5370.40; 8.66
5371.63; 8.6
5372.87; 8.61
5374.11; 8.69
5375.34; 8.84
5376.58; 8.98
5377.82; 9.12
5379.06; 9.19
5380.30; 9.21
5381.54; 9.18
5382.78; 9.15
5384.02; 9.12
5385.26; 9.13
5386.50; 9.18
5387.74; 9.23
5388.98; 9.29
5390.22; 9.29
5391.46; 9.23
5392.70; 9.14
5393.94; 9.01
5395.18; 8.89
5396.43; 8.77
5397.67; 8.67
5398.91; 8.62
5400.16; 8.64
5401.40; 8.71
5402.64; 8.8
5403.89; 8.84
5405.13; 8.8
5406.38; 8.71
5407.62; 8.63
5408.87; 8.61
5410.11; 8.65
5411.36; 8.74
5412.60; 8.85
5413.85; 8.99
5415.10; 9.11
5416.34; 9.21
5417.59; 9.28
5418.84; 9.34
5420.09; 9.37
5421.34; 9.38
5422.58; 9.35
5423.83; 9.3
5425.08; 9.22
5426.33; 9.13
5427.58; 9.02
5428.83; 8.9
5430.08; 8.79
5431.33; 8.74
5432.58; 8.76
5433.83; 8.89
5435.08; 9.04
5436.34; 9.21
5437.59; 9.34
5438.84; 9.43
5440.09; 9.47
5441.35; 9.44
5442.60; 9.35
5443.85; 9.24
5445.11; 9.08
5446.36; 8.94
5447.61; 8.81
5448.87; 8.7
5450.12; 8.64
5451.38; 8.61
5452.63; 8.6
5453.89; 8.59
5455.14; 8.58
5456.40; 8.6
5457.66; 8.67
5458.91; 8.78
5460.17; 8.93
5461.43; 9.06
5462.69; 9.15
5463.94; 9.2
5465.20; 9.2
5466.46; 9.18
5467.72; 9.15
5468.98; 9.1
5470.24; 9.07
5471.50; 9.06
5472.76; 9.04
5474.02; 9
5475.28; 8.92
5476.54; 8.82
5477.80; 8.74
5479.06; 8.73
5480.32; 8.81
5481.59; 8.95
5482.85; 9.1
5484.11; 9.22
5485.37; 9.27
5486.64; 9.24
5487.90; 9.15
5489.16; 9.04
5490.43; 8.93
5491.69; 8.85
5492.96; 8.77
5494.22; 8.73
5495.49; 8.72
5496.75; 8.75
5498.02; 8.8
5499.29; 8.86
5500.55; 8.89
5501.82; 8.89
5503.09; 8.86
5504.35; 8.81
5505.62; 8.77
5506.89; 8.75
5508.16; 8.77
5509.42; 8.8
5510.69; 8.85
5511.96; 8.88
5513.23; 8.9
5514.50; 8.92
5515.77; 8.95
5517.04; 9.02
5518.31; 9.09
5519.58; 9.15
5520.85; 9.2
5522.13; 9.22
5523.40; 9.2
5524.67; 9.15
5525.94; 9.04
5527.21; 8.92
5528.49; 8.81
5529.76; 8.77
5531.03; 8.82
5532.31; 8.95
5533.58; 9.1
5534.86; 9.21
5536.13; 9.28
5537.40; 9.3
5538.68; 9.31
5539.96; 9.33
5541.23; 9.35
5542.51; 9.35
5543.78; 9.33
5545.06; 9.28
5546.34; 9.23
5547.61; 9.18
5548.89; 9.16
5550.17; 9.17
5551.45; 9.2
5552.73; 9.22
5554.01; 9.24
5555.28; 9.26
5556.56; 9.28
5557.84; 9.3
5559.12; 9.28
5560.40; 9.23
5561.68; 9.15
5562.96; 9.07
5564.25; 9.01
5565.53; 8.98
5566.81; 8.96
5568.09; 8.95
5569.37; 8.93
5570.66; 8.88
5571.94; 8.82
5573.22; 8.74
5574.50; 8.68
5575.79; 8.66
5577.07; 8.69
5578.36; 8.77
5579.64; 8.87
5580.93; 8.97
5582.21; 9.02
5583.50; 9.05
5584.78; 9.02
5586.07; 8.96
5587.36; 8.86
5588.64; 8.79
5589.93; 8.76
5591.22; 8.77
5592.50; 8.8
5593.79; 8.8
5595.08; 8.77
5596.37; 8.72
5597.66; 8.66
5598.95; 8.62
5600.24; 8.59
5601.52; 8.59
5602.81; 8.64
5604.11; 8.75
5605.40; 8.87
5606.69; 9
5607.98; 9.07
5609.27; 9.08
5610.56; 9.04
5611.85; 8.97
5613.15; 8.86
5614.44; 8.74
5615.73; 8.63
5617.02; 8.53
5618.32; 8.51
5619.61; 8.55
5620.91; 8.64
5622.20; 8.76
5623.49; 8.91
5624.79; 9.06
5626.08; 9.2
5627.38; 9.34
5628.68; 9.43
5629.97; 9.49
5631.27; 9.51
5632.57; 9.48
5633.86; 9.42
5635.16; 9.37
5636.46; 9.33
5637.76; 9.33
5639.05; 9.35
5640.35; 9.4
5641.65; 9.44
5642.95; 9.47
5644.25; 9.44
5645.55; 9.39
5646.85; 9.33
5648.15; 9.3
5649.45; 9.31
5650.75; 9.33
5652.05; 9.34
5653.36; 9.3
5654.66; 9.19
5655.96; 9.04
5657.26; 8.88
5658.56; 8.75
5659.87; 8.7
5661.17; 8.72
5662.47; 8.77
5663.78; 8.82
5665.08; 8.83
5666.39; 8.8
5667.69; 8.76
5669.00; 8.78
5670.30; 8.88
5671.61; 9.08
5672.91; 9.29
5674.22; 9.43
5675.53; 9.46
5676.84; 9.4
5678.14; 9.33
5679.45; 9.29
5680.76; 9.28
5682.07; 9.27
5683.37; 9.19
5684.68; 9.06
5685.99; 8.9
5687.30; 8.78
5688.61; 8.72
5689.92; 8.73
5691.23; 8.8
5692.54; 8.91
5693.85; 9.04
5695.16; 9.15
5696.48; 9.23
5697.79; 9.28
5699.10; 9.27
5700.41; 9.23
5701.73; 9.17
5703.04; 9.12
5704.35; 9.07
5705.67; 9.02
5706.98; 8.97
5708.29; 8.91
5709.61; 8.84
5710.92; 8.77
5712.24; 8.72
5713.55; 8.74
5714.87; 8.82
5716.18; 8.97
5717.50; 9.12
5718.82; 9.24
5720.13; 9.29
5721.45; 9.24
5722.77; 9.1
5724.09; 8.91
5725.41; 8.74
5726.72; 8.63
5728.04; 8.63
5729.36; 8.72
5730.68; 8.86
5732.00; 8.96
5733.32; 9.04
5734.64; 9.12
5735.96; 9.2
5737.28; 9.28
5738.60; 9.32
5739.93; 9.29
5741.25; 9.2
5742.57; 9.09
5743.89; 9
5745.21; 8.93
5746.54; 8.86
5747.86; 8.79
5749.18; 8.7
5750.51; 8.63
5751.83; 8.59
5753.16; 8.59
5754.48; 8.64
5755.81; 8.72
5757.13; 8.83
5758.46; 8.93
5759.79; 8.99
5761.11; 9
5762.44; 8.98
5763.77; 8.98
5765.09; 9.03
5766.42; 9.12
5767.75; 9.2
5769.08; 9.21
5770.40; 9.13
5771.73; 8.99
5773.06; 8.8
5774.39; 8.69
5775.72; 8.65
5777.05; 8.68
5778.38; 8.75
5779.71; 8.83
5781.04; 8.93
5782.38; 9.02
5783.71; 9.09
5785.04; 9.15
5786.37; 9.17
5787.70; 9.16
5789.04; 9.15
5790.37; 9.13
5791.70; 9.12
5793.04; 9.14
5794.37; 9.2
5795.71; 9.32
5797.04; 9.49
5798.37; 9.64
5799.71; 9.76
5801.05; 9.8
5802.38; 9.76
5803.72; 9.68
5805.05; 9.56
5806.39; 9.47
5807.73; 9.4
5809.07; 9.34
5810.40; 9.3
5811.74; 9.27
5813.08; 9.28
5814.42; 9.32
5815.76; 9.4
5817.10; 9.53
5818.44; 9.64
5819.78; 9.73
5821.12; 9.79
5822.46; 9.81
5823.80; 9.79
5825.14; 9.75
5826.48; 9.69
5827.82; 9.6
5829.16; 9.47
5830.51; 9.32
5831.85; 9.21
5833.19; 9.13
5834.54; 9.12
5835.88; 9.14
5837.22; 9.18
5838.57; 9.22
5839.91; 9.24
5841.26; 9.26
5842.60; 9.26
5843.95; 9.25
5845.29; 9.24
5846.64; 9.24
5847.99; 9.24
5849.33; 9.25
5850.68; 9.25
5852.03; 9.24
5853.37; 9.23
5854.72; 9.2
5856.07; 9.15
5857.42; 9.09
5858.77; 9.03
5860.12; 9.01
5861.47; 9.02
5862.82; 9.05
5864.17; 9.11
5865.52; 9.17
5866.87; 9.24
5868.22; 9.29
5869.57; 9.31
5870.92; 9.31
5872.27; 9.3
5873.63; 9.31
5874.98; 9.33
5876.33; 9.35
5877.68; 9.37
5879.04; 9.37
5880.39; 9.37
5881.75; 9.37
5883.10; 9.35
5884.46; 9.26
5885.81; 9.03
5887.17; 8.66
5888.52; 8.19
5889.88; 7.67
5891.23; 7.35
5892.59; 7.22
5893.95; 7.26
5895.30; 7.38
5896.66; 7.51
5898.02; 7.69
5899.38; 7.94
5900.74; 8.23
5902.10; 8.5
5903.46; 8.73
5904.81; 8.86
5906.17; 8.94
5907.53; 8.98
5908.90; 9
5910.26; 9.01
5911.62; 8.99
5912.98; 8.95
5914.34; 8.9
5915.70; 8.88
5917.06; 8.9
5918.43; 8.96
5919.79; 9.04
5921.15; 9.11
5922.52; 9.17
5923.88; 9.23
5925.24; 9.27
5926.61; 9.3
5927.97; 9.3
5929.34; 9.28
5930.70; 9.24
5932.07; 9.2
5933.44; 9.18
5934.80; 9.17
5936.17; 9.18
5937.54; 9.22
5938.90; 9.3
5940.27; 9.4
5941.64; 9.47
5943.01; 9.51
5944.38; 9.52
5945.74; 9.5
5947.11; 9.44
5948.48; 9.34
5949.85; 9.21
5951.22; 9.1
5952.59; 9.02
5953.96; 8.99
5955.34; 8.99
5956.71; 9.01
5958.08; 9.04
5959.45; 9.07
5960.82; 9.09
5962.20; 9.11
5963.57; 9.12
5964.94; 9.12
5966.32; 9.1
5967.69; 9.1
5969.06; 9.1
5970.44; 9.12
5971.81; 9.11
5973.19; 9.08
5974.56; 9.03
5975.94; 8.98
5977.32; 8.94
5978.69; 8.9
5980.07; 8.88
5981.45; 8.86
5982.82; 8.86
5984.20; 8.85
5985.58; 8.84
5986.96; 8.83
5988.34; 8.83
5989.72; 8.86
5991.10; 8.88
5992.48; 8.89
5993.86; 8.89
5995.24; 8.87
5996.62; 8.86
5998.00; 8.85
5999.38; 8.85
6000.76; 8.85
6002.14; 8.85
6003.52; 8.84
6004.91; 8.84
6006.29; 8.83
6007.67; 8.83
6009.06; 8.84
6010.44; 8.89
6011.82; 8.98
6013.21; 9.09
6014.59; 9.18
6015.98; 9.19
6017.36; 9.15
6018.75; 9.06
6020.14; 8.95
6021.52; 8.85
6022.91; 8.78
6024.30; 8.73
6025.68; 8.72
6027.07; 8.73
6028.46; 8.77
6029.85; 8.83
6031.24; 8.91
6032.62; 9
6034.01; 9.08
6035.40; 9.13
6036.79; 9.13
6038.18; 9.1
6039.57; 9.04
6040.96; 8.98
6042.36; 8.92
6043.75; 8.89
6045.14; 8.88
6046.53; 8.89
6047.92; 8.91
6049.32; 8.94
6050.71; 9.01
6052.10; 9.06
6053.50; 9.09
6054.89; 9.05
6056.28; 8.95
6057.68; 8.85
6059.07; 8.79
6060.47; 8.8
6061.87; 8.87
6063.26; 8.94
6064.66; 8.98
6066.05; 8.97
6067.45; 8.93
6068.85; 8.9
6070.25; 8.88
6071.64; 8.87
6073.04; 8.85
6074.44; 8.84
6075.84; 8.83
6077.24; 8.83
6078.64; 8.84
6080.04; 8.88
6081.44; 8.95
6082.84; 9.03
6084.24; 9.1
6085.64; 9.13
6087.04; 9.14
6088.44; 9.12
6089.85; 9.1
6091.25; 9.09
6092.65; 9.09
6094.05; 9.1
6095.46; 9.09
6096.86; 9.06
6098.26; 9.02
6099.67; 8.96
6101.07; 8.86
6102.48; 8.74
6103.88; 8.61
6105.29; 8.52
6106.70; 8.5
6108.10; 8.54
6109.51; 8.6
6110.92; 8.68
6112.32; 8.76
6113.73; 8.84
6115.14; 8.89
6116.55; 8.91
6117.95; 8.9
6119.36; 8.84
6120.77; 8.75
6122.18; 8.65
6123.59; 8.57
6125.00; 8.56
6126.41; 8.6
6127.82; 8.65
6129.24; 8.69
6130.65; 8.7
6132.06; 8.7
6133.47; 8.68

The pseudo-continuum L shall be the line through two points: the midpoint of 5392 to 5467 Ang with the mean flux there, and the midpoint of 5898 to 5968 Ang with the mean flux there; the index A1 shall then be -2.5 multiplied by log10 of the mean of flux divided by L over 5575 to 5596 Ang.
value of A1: 0.02 mag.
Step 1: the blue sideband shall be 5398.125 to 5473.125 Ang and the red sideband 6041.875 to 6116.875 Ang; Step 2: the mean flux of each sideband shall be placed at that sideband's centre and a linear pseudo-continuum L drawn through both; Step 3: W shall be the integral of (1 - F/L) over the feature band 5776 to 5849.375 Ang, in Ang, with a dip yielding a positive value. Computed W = -3.3 Ang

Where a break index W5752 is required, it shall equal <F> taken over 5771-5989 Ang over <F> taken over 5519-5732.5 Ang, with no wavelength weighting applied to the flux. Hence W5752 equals 1.01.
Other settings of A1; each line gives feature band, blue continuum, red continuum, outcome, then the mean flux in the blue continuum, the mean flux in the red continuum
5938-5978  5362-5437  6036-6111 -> -0.03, 9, 8.92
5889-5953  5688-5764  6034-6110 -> 0.01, 8.96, 8.93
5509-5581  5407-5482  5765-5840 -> 0.00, 8.99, 9.29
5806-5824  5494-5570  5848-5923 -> -0.07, 9.05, 8.85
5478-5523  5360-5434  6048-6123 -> 0.01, 9.01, 8.9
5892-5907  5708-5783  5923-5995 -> 0.13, 8.93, 9.11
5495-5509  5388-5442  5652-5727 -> 0.03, 9.02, 9.02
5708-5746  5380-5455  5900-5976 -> 0.01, 9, 9.1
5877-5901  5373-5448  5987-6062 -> 0.08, 9.03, 8.92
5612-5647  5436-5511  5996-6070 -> -0.02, 8.95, 8.93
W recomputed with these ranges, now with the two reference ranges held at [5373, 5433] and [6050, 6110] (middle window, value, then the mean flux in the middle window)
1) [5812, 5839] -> -1.5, 9.45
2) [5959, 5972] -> -0.3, 9.11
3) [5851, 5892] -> -0.5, 9.06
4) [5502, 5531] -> 0.1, 8.94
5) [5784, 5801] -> -0.7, 9.3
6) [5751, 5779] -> 0.2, 8.88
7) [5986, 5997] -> 0.1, 8.86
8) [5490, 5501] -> 0.2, 8.81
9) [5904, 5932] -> -0.4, 9.07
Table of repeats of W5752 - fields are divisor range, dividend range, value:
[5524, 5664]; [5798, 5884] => 1.04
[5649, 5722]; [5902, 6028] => 1.00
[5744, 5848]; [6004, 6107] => 0.97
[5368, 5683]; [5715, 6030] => 1.00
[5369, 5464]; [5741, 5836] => 1.02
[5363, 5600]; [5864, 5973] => 1.00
